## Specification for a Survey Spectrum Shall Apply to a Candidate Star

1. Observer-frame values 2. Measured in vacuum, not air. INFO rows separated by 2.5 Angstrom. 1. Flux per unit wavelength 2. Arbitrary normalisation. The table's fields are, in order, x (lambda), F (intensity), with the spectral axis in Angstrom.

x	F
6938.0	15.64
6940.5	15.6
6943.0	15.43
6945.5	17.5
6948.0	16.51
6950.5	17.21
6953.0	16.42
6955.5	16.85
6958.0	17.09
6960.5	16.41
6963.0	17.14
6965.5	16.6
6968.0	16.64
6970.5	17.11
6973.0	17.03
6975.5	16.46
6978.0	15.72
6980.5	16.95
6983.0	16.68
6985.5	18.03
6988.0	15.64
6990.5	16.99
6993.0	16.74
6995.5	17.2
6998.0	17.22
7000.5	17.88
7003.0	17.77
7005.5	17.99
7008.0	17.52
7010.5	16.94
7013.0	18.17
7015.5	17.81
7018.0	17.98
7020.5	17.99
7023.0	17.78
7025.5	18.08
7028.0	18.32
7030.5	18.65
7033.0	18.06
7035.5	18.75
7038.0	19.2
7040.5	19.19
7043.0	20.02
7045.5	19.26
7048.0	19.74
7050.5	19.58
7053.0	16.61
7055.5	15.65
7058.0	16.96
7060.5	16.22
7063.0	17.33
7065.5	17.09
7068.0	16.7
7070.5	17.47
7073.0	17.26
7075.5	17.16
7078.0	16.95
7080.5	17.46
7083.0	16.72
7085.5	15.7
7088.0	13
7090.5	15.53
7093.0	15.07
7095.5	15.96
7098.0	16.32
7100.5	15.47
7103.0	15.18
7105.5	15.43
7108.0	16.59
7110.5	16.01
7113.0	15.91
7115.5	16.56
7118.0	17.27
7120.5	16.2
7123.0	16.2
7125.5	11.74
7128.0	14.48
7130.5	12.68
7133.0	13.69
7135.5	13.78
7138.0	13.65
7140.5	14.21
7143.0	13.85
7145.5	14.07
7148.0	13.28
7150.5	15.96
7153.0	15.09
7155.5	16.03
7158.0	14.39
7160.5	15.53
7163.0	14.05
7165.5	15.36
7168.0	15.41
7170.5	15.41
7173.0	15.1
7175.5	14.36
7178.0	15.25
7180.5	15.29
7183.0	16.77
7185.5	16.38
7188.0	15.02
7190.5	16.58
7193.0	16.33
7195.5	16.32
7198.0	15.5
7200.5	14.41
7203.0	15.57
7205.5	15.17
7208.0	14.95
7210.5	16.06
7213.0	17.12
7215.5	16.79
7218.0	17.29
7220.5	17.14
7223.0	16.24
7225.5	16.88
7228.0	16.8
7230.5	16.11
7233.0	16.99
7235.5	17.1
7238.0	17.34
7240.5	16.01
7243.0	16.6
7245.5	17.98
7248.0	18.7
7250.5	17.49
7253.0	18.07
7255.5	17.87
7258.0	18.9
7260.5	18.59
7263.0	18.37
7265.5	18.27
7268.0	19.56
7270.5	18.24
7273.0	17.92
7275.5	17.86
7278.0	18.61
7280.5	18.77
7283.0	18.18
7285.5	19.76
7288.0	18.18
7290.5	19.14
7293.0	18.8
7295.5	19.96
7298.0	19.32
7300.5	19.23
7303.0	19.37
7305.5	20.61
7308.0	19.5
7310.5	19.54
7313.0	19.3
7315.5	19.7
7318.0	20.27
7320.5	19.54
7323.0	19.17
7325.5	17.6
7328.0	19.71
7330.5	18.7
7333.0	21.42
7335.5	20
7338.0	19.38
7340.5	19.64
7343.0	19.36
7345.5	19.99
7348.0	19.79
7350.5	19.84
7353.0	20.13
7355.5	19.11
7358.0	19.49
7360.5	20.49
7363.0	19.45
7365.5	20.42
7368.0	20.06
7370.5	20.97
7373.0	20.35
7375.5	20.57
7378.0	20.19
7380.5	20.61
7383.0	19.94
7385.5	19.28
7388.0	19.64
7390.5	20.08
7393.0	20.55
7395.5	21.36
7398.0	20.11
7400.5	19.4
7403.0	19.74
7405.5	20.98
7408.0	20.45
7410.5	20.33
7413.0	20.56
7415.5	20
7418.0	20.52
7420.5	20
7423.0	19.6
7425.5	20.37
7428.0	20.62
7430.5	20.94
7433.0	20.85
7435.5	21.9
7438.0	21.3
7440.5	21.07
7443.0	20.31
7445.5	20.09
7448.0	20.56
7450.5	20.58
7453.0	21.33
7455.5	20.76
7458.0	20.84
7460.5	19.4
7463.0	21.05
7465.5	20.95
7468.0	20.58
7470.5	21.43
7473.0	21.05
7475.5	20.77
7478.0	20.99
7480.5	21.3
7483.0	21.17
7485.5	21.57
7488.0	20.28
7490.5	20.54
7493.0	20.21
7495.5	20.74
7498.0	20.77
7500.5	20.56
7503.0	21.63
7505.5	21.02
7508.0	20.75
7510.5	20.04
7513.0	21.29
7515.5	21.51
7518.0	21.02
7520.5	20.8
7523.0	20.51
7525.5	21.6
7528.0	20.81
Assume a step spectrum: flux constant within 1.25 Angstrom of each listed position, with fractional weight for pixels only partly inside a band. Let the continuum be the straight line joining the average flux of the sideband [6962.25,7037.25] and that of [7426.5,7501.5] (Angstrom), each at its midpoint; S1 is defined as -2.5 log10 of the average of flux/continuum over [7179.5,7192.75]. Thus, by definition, 0.17 mag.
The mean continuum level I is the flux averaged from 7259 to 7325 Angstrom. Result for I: 19.1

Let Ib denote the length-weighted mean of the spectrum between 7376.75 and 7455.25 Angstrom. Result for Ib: 20.4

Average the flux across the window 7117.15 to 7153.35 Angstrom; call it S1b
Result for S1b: 14.4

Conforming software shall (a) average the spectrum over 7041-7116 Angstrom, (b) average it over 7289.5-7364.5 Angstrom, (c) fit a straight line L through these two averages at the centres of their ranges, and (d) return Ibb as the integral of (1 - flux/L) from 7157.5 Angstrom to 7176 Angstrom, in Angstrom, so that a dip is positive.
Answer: 2.9 Angstrom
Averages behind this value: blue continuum 16.7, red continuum 19.6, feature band 15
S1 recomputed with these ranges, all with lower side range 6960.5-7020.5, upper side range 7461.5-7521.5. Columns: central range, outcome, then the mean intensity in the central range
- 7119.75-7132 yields 0.27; 14.2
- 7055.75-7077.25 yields 0.05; 17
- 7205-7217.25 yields 0.17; 16.1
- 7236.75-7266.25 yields 0.07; 17.8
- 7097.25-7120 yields 0.12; 16.1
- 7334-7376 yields 0.00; 19.9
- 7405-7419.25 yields -0.01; 20.4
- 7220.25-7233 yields 0.14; 16.6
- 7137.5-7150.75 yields 0.29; 14.1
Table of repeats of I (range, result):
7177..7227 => 16.1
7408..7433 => 20.4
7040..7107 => 16.8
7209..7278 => 17.5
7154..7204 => 15.5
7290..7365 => 19.6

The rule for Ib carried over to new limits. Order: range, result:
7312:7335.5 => 19.5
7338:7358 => 19.7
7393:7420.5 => 20.3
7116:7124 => 16.6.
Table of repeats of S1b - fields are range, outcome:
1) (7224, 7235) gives 16.7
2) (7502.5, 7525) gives 21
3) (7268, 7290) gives 18.5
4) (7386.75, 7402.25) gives 20.2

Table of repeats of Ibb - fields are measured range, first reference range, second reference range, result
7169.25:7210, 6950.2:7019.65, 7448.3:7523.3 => 6.8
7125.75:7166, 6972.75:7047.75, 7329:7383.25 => 9.4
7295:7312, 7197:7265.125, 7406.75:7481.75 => -1.3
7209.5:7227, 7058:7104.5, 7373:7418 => 1.2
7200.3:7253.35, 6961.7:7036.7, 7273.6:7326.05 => 5.8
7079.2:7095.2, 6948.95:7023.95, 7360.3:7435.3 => 2.1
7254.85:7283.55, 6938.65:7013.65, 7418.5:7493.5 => 1.2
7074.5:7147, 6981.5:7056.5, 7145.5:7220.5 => 5.9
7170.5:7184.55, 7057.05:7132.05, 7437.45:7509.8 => 1.3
